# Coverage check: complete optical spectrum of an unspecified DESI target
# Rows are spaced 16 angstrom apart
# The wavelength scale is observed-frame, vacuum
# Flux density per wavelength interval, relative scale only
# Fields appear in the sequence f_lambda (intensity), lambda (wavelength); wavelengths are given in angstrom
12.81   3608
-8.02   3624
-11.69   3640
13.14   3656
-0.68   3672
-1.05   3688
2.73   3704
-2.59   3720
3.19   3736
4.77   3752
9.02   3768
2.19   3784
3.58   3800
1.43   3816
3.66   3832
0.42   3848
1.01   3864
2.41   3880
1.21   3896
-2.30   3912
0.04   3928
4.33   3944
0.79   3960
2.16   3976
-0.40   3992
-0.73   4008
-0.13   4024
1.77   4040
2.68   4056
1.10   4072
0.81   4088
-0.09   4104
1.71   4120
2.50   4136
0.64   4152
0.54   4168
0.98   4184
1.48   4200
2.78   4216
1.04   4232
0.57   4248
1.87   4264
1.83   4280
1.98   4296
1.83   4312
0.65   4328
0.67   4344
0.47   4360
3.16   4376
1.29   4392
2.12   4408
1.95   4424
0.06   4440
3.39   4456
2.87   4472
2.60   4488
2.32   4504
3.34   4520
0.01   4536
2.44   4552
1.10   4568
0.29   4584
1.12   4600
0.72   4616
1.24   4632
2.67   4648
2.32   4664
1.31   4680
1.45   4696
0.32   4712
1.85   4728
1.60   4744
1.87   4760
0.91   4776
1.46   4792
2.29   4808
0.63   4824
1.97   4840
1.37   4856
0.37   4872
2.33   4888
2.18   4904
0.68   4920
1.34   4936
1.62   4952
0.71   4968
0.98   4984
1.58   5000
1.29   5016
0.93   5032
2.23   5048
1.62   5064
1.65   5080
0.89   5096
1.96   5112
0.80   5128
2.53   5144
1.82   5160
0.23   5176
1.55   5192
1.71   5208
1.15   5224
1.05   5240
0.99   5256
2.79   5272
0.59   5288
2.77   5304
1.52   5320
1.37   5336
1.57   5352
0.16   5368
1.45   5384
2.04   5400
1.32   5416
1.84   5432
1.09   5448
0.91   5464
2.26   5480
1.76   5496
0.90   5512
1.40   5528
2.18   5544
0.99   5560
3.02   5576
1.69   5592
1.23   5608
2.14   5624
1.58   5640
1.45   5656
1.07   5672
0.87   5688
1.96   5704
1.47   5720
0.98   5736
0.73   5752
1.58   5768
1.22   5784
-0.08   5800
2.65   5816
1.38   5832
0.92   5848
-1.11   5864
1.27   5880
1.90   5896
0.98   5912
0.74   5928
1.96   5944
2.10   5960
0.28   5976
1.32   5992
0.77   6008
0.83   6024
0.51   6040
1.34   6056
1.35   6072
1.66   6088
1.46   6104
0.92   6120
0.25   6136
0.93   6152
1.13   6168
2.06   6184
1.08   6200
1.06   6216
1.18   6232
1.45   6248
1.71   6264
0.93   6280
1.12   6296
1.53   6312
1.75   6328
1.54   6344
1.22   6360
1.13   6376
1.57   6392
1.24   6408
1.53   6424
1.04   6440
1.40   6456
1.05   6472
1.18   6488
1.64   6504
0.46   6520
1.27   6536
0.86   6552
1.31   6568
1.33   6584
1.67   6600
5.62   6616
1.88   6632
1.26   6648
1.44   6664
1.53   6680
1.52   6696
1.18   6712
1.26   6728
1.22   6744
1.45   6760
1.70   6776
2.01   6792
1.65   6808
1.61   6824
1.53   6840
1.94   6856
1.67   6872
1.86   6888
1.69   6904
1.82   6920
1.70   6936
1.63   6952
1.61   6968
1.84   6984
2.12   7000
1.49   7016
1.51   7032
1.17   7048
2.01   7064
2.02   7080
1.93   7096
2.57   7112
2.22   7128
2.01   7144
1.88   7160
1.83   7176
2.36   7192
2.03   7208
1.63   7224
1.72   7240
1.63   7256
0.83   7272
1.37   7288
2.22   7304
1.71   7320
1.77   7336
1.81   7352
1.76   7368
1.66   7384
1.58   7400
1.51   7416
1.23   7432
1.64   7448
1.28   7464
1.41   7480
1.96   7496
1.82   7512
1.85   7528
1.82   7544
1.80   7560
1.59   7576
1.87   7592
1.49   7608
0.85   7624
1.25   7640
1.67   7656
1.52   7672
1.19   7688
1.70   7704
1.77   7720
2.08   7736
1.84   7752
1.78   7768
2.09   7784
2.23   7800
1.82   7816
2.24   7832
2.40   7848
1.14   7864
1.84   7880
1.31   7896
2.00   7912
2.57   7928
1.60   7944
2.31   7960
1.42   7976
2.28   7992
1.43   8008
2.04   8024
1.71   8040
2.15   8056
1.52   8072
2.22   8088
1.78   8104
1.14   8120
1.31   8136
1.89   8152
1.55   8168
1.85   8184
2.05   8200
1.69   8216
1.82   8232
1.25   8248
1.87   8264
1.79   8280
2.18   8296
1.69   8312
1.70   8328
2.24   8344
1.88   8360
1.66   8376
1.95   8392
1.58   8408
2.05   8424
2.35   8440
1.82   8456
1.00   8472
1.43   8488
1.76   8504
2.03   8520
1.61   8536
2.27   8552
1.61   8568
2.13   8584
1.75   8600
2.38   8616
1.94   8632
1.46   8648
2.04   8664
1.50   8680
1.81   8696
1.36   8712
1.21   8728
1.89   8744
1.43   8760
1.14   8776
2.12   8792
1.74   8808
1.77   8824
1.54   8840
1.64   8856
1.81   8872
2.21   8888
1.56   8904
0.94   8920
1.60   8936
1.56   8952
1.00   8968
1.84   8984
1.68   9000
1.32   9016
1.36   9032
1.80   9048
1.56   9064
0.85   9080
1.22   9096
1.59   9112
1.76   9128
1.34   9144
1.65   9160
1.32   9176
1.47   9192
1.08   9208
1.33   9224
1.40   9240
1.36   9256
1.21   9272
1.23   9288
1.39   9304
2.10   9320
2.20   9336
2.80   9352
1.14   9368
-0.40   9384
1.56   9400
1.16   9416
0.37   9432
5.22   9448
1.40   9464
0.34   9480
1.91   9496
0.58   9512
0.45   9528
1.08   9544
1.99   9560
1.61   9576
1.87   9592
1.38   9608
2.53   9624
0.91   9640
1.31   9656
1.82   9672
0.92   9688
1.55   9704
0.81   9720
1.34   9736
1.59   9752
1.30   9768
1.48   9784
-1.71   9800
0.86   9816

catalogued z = 0.77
